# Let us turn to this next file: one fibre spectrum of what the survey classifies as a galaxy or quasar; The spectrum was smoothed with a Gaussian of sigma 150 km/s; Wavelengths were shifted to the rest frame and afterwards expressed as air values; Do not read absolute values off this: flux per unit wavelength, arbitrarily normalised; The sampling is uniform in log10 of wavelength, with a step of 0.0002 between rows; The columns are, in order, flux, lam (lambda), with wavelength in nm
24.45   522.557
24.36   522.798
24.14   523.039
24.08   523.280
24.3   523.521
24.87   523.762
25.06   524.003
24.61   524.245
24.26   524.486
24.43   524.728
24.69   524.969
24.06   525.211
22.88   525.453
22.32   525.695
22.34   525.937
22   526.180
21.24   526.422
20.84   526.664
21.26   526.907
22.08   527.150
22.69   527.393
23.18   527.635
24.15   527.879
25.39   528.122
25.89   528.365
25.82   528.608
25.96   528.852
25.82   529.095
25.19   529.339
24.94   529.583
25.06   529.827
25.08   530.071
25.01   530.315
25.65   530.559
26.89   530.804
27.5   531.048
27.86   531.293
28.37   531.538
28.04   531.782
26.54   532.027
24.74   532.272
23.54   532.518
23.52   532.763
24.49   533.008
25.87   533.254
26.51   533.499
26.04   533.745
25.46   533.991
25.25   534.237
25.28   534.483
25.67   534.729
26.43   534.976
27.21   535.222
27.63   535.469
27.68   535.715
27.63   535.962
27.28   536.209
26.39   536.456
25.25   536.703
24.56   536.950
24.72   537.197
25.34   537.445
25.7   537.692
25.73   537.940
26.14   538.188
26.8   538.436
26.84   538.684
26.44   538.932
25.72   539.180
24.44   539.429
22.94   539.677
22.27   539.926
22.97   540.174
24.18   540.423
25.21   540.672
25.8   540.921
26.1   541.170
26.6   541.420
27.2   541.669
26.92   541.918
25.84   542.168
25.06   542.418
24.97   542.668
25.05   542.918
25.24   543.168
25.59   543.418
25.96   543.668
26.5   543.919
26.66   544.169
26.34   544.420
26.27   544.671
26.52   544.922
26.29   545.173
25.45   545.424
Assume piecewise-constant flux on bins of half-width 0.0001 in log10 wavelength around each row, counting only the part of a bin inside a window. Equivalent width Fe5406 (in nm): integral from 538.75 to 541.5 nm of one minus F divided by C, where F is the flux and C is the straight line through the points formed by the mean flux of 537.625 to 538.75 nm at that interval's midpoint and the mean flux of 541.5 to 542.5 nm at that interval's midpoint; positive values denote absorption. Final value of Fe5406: 0.15 nm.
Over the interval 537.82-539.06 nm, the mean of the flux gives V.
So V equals 26.4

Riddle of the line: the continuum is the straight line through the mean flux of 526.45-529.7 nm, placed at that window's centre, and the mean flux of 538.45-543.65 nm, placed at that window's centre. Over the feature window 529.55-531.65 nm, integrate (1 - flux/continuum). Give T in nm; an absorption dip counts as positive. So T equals -0.18 nm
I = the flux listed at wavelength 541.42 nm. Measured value 26.6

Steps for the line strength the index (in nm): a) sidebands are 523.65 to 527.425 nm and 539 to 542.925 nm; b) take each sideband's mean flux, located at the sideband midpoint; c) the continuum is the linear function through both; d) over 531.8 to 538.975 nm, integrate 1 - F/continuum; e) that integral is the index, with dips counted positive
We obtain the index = -0.45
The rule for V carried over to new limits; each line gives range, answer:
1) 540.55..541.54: 25.9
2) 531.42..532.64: 26.2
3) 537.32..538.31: 25.7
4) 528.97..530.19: 25.2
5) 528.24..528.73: 25.9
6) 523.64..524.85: 24.7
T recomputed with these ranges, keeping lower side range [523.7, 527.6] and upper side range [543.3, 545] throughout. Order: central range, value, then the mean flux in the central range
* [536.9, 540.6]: 0.047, 25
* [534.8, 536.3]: -0.150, 27.2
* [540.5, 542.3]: -0.028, 26.2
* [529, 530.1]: -0.068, 25.2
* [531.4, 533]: -0.101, 25.7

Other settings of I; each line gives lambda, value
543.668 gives 25.96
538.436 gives 26.8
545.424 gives 25.45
